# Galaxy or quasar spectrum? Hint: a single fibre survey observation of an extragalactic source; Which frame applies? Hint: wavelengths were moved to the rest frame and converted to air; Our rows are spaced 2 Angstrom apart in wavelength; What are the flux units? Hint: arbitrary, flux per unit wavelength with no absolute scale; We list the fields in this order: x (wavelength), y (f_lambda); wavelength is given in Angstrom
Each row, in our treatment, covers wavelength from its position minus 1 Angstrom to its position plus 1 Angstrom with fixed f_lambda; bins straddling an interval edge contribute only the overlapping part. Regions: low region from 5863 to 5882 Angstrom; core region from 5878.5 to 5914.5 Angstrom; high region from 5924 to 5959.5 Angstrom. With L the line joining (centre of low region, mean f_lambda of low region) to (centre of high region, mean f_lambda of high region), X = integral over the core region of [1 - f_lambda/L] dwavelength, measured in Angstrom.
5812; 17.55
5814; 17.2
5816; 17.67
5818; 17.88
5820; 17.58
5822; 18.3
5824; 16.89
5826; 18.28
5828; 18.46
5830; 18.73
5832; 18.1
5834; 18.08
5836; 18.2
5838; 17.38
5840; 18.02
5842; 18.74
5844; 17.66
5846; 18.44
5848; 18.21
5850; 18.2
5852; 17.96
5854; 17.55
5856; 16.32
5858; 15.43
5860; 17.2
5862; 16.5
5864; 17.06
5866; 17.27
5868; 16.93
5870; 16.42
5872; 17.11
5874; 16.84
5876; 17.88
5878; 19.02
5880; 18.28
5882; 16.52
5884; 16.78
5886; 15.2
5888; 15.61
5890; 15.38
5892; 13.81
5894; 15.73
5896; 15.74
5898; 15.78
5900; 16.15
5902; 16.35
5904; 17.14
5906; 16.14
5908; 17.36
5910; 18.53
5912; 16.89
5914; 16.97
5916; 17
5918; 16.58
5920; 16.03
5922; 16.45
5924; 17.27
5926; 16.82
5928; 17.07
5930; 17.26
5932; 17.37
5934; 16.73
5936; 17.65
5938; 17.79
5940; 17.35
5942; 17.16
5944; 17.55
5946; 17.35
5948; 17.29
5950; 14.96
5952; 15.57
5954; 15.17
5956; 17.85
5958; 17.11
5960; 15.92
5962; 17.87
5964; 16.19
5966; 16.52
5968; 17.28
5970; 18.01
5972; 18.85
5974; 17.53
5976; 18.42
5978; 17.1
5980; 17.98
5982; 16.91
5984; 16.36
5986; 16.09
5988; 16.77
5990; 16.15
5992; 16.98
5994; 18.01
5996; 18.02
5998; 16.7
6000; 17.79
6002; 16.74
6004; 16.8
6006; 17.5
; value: 1.8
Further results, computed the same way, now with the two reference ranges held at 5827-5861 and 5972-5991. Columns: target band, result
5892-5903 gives 1.1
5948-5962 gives 0.8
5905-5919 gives 0.3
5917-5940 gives 0.5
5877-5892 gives 0.9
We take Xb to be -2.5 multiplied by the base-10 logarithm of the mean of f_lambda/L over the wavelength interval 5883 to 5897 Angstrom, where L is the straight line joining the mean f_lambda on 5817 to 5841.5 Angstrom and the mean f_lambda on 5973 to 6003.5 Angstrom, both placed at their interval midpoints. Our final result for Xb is 0.15 mag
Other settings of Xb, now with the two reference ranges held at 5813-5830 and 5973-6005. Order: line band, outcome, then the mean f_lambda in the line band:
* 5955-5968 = 0.02 mag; 16.9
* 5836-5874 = 0.02 mag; 17.4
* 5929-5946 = 0.00 mag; 17.4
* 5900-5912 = 0.03 mag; 17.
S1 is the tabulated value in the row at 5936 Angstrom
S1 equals 17.65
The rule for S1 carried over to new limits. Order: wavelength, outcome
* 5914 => 16.97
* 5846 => 18.44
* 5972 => 18.85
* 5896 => 15.74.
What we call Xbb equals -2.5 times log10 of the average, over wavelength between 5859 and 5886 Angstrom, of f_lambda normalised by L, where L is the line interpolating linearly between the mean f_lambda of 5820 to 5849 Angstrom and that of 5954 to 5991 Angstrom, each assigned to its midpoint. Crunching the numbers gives 0.04 mag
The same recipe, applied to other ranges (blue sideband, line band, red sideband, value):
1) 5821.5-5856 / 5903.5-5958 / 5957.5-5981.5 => 0.04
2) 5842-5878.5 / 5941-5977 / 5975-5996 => 0.01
